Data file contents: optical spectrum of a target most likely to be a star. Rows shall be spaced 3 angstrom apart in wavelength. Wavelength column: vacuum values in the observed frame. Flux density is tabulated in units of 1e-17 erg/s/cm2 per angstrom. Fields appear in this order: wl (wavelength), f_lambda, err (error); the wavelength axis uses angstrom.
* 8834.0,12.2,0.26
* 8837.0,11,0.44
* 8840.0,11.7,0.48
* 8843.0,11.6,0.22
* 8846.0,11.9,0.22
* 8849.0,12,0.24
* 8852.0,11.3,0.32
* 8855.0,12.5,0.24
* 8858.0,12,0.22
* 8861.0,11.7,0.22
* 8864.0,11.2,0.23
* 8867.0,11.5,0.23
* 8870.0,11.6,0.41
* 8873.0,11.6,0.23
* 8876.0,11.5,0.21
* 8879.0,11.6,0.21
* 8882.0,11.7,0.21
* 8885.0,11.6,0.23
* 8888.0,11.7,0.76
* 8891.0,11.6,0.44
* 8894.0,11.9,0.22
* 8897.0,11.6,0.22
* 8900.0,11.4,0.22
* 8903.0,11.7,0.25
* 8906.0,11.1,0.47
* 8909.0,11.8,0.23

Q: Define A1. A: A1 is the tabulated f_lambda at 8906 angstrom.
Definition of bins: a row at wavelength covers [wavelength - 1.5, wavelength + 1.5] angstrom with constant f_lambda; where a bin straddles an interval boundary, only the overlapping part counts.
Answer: 11.1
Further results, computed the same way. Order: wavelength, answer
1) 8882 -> 11.7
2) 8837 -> 11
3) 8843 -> 11.6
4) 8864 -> 11.2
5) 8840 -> 11.7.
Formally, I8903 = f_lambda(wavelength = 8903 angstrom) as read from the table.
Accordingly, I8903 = 11.7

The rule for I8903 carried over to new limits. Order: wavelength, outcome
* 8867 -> 11.5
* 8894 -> 11.9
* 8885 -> 11.6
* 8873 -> 11.6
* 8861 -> 11.7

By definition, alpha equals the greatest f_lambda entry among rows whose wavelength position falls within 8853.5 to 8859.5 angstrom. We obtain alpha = 12.5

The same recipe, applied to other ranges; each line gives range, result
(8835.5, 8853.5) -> 12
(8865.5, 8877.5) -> 11.6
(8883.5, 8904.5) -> 11.9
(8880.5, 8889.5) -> 11.7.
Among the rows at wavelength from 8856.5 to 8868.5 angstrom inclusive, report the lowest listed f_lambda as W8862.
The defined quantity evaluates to 11.2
